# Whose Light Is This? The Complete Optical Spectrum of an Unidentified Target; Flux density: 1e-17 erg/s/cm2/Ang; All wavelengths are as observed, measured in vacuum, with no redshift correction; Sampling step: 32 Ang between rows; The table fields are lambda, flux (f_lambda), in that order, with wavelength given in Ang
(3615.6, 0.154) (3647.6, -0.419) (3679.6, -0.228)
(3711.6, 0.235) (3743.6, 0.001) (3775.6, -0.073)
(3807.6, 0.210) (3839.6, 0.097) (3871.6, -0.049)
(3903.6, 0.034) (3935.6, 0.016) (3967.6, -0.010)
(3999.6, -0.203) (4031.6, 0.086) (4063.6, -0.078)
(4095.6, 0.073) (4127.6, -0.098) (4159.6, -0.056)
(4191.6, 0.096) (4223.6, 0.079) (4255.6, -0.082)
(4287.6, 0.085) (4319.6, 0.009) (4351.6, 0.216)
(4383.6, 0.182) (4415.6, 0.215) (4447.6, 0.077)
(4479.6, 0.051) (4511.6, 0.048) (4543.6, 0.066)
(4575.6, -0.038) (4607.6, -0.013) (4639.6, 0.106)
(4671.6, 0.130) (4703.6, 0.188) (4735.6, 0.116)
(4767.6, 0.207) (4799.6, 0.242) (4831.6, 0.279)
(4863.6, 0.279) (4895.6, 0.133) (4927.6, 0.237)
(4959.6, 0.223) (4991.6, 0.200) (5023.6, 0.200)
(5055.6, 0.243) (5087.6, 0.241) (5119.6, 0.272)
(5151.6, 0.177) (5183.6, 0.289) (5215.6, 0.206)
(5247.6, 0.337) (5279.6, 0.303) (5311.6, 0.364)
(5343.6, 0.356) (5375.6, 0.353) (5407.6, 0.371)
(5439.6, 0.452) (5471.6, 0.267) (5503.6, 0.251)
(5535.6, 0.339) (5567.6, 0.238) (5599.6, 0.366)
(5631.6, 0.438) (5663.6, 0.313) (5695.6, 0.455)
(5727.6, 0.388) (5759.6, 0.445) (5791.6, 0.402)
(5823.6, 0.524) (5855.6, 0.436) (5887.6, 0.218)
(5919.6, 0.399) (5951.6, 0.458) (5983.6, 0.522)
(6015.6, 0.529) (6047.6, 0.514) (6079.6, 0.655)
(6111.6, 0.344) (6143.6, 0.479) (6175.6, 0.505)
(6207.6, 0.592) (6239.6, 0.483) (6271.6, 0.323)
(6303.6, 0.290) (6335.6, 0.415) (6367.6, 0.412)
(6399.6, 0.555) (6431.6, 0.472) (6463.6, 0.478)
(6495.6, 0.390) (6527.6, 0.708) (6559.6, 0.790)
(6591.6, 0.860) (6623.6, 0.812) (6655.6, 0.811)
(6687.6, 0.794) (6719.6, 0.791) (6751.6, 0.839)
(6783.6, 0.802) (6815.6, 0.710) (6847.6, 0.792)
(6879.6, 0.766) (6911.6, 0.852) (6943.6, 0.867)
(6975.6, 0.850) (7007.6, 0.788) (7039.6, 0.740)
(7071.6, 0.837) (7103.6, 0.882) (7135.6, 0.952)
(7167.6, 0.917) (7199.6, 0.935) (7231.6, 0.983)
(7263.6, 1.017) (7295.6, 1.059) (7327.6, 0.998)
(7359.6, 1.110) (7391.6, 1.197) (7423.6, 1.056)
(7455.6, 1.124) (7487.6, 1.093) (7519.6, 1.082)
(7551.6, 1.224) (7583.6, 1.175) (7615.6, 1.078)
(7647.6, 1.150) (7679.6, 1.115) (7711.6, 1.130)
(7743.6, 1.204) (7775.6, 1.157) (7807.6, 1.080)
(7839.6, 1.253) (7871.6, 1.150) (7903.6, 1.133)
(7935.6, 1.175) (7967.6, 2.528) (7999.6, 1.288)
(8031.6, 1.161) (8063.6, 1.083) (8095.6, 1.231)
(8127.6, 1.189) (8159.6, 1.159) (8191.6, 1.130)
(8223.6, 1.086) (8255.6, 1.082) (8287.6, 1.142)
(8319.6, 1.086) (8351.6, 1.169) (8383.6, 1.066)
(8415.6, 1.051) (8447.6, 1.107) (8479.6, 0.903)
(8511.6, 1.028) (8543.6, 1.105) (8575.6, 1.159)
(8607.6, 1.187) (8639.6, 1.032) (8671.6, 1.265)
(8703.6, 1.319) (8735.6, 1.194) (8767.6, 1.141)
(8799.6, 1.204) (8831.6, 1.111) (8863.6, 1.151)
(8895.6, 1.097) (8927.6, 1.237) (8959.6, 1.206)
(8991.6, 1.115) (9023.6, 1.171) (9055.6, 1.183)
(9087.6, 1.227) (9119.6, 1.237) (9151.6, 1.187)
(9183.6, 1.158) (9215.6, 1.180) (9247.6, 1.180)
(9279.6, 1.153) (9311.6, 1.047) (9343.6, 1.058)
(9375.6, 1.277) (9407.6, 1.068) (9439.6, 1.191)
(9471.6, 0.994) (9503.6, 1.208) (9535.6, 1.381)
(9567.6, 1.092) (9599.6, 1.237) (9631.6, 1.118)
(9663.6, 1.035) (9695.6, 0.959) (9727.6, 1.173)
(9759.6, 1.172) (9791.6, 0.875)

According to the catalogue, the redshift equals 0.638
